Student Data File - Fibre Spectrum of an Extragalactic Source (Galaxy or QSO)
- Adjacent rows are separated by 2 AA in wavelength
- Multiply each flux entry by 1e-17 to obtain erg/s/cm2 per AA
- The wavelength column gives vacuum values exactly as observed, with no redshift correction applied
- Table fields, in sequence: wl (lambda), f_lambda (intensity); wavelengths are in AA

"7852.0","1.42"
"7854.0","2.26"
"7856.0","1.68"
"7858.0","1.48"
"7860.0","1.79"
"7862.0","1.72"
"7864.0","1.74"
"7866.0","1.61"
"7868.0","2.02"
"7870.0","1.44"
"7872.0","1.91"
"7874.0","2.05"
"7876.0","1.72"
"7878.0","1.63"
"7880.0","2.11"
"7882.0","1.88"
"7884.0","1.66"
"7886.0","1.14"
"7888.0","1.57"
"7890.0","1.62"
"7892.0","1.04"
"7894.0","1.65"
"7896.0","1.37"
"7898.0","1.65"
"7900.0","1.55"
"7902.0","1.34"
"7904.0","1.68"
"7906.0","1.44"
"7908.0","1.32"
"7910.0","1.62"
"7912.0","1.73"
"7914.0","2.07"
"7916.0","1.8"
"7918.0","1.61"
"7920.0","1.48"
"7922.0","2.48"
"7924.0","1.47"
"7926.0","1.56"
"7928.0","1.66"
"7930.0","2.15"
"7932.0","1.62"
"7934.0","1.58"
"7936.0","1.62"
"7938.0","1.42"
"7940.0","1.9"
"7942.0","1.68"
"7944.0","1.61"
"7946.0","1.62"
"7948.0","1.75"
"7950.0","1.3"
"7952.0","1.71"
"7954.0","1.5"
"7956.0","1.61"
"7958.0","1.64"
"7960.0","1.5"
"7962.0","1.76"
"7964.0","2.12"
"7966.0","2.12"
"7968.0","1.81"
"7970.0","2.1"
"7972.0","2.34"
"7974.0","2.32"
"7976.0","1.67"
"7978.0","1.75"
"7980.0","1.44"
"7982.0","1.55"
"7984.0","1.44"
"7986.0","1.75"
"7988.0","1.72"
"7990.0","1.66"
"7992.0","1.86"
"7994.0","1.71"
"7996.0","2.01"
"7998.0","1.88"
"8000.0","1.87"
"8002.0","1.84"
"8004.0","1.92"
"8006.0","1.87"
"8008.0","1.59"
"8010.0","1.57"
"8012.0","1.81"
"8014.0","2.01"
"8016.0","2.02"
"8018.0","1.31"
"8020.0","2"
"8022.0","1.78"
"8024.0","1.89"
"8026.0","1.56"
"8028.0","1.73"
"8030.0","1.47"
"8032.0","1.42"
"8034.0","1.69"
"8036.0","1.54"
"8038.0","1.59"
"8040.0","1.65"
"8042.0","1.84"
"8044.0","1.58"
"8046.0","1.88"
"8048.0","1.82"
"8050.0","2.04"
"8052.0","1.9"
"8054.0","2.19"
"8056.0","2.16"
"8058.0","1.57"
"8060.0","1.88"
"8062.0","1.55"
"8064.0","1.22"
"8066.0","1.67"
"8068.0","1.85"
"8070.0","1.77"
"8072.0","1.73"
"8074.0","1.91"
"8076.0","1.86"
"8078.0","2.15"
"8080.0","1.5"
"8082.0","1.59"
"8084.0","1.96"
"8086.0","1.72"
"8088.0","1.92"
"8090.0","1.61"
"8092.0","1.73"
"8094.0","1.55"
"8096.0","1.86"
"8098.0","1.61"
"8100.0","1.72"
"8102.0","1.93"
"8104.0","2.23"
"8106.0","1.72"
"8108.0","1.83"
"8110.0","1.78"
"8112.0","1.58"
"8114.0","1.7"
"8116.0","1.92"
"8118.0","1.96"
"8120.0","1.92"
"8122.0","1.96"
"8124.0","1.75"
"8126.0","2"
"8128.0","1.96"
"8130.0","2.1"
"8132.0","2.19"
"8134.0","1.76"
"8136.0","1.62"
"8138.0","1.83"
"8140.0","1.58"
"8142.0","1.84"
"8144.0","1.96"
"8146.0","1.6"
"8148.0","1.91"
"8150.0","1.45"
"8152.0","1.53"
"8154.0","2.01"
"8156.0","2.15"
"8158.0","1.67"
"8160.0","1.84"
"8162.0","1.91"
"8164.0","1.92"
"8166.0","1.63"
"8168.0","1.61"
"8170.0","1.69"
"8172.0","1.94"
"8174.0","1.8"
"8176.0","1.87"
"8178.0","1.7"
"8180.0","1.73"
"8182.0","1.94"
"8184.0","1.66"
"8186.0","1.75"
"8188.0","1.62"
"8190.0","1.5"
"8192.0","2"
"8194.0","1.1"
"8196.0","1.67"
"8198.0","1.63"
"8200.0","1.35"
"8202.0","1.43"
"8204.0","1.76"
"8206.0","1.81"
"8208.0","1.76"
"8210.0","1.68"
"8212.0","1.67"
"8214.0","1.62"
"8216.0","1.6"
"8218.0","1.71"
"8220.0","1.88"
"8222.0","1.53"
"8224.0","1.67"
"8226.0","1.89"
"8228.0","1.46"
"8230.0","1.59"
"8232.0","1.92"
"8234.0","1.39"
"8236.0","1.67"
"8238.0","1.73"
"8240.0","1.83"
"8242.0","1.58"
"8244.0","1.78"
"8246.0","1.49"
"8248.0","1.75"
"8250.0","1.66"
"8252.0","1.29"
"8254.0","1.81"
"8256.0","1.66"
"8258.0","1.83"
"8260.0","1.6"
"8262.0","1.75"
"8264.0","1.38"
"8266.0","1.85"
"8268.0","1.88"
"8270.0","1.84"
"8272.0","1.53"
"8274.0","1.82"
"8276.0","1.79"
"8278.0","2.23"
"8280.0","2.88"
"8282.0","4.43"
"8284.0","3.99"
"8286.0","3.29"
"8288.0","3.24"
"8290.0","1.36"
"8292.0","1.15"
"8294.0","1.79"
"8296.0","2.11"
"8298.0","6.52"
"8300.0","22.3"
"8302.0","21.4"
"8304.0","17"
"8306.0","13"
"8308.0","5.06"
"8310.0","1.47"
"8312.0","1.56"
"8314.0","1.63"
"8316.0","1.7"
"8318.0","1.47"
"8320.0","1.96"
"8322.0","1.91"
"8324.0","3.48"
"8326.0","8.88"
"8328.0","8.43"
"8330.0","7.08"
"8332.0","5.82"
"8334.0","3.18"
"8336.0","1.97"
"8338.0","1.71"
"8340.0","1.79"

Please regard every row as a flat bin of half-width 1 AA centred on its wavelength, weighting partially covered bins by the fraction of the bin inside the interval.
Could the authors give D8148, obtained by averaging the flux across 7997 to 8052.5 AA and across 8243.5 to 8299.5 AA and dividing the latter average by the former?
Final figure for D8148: 1.36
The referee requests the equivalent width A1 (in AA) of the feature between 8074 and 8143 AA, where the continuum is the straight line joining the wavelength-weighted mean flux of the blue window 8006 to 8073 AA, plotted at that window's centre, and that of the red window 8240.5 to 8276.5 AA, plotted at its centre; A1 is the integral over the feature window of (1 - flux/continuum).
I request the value -4.1 AA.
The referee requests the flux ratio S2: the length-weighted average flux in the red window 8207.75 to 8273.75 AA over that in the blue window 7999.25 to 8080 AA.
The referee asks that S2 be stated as 0.95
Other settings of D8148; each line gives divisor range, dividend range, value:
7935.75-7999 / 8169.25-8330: 1.70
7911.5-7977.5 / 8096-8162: 1.04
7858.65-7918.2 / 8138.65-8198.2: 1.06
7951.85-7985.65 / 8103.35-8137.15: 1.05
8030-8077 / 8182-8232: 0.95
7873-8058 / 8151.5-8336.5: 1.68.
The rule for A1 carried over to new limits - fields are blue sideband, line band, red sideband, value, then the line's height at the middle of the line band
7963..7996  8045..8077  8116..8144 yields 0.9 AA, 1.87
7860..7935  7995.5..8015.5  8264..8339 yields 5.1 AA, 2.47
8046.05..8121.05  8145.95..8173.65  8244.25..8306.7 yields 9.9 AA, 2.77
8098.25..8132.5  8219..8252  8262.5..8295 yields 7.7 AA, 2.17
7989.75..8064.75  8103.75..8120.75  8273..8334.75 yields 6.1 AA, 2.85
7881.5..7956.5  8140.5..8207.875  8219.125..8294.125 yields 4.6 AA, 1.85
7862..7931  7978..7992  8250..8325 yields 3.7 AA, 2.2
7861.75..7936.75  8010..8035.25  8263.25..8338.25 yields 8.5 AA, 2.59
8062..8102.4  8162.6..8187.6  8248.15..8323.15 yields 8.9 AA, 2.75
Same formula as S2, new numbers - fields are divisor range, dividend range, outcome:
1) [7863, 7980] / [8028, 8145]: 1.05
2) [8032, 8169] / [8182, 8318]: 1.62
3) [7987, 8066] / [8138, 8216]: 0.98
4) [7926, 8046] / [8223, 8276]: 0.97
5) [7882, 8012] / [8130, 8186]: 1.06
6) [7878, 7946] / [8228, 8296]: 1.19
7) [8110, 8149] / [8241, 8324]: 2.03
